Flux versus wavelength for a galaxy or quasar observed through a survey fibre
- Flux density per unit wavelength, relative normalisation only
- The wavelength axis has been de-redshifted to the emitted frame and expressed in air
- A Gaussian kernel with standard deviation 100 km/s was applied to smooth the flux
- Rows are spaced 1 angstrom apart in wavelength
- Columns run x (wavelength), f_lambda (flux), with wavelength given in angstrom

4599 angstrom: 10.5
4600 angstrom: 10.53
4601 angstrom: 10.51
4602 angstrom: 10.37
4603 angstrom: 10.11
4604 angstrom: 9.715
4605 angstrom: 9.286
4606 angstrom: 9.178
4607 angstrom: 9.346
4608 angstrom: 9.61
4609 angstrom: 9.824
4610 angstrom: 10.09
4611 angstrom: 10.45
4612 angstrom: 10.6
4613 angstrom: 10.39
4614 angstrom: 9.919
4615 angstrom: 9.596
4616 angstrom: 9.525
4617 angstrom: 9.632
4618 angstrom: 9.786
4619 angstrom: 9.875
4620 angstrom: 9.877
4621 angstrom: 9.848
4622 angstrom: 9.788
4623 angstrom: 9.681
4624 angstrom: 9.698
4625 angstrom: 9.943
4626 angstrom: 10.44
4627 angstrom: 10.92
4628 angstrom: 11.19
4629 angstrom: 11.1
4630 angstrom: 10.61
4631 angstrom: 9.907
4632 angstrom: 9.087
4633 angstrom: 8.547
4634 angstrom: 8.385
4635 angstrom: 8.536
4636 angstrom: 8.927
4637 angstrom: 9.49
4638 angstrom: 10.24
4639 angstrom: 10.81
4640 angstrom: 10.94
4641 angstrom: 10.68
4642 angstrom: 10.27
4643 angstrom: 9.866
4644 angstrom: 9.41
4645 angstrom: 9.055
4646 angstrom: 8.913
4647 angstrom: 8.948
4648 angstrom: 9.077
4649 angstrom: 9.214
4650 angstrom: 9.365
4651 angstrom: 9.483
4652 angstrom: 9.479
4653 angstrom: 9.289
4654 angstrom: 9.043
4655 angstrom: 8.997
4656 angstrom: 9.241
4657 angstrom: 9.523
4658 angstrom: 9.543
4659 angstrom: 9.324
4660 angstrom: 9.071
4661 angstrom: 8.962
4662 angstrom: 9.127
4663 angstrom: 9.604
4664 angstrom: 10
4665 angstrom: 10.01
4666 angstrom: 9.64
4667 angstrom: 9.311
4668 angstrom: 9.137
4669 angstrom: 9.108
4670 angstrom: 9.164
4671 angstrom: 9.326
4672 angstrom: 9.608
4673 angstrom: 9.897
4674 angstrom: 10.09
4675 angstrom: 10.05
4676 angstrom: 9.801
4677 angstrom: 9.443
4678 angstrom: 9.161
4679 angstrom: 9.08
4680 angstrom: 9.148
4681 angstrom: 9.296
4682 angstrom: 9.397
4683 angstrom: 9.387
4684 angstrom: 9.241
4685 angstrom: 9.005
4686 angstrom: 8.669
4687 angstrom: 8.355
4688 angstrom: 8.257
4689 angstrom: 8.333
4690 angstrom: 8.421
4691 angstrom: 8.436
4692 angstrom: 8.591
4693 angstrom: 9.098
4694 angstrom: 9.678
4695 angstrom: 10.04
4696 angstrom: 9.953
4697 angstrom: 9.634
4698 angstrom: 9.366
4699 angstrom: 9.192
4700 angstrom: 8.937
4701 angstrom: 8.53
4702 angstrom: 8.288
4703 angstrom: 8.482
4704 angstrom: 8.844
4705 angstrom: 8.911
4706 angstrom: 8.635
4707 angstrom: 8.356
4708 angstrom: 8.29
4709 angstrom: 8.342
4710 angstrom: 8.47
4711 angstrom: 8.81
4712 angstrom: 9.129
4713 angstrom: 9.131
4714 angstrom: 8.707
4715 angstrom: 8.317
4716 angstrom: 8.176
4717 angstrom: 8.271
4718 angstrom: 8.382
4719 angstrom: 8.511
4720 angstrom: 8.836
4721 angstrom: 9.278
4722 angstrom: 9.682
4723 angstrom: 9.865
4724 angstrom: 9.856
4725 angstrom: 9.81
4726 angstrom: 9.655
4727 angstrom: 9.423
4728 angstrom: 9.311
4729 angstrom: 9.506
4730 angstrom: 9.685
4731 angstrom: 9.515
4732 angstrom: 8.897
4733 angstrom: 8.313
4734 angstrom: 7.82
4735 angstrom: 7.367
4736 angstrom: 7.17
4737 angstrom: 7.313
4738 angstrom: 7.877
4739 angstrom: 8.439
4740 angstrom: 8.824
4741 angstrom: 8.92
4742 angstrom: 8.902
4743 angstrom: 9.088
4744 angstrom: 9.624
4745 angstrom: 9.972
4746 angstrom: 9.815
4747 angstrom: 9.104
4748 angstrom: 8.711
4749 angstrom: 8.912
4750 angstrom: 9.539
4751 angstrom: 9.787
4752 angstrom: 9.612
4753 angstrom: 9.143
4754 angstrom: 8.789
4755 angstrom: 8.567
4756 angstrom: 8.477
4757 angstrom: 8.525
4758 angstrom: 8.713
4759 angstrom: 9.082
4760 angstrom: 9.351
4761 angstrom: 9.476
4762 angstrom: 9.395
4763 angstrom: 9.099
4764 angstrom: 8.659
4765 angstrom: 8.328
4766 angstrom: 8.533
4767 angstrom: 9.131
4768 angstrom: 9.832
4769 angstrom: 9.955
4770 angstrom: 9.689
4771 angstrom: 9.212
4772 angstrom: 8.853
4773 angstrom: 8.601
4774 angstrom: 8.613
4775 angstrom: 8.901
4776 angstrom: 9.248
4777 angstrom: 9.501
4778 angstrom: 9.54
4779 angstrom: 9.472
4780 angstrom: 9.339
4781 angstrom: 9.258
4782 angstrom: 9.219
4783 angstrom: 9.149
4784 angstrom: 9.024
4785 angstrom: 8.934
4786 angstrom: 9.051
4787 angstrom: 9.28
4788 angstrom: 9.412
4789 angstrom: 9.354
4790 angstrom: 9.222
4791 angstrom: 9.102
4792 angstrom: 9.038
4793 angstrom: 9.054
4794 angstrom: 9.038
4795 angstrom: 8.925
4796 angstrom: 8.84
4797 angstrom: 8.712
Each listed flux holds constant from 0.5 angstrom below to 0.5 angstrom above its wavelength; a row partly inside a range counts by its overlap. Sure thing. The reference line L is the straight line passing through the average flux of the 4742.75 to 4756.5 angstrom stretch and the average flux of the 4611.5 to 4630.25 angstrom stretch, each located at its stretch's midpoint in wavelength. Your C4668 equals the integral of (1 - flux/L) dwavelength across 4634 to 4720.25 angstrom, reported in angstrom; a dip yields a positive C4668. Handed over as 5.0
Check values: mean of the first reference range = 10.1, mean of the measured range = 9.17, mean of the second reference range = 9.23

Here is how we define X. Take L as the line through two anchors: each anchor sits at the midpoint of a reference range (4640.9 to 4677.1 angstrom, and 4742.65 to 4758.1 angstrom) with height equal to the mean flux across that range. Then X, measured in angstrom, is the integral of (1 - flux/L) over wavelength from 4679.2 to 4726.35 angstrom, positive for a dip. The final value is 1.9 angstrom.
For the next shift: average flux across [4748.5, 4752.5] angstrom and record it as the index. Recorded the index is 9.46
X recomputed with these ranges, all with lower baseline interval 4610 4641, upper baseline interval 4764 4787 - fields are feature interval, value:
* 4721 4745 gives 1.1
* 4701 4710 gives 0.9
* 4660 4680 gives 0.5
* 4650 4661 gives 0.6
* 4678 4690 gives 0.9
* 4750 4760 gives 0.3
